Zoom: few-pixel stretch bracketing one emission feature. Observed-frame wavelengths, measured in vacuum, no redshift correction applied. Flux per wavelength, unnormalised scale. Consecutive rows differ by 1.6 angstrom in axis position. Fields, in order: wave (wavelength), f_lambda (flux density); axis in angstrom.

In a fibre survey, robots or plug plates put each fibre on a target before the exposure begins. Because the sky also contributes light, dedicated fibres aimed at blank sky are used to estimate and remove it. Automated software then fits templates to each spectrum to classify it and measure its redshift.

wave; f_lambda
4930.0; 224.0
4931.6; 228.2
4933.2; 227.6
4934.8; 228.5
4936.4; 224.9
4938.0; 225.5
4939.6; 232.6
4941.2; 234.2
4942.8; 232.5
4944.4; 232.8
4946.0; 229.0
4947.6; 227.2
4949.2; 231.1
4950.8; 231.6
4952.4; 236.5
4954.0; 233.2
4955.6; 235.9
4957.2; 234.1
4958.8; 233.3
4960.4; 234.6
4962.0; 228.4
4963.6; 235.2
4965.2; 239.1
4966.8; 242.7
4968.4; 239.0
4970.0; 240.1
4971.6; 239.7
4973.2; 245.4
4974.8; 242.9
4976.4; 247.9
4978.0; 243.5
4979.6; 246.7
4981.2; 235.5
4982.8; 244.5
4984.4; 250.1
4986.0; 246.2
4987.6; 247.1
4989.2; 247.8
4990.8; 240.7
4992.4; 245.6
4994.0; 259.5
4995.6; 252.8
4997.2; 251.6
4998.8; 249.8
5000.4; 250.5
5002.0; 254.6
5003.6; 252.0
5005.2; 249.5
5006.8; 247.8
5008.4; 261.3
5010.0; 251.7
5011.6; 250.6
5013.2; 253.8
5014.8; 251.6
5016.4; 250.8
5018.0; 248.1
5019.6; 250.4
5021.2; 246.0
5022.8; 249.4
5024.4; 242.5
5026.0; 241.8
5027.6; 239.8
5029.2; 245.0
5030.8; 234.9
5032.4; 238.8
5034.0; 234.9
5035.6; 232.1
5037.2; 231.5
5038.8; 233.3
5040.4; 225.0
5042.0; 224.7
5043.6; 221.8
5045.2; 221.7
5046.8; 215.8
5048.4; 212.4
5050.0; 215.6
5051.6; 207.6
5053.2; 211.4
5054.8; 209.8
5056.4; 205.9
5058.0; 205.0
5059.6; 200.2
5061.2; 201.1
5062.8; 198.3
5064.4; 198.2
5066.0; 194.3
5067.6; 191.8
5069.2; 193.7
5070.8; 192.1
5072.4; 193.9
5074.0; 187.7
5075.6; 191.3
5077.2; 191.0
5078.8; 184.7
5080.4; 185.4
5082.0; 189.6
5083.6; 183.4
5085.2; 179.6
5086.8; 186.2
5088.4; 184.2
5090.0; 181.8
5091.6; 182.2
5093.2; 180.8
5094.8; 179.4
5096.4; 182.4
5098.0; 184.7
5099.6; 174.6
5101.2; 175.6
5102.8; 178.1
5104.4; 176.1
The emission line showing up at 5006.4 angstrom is C IV 1549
